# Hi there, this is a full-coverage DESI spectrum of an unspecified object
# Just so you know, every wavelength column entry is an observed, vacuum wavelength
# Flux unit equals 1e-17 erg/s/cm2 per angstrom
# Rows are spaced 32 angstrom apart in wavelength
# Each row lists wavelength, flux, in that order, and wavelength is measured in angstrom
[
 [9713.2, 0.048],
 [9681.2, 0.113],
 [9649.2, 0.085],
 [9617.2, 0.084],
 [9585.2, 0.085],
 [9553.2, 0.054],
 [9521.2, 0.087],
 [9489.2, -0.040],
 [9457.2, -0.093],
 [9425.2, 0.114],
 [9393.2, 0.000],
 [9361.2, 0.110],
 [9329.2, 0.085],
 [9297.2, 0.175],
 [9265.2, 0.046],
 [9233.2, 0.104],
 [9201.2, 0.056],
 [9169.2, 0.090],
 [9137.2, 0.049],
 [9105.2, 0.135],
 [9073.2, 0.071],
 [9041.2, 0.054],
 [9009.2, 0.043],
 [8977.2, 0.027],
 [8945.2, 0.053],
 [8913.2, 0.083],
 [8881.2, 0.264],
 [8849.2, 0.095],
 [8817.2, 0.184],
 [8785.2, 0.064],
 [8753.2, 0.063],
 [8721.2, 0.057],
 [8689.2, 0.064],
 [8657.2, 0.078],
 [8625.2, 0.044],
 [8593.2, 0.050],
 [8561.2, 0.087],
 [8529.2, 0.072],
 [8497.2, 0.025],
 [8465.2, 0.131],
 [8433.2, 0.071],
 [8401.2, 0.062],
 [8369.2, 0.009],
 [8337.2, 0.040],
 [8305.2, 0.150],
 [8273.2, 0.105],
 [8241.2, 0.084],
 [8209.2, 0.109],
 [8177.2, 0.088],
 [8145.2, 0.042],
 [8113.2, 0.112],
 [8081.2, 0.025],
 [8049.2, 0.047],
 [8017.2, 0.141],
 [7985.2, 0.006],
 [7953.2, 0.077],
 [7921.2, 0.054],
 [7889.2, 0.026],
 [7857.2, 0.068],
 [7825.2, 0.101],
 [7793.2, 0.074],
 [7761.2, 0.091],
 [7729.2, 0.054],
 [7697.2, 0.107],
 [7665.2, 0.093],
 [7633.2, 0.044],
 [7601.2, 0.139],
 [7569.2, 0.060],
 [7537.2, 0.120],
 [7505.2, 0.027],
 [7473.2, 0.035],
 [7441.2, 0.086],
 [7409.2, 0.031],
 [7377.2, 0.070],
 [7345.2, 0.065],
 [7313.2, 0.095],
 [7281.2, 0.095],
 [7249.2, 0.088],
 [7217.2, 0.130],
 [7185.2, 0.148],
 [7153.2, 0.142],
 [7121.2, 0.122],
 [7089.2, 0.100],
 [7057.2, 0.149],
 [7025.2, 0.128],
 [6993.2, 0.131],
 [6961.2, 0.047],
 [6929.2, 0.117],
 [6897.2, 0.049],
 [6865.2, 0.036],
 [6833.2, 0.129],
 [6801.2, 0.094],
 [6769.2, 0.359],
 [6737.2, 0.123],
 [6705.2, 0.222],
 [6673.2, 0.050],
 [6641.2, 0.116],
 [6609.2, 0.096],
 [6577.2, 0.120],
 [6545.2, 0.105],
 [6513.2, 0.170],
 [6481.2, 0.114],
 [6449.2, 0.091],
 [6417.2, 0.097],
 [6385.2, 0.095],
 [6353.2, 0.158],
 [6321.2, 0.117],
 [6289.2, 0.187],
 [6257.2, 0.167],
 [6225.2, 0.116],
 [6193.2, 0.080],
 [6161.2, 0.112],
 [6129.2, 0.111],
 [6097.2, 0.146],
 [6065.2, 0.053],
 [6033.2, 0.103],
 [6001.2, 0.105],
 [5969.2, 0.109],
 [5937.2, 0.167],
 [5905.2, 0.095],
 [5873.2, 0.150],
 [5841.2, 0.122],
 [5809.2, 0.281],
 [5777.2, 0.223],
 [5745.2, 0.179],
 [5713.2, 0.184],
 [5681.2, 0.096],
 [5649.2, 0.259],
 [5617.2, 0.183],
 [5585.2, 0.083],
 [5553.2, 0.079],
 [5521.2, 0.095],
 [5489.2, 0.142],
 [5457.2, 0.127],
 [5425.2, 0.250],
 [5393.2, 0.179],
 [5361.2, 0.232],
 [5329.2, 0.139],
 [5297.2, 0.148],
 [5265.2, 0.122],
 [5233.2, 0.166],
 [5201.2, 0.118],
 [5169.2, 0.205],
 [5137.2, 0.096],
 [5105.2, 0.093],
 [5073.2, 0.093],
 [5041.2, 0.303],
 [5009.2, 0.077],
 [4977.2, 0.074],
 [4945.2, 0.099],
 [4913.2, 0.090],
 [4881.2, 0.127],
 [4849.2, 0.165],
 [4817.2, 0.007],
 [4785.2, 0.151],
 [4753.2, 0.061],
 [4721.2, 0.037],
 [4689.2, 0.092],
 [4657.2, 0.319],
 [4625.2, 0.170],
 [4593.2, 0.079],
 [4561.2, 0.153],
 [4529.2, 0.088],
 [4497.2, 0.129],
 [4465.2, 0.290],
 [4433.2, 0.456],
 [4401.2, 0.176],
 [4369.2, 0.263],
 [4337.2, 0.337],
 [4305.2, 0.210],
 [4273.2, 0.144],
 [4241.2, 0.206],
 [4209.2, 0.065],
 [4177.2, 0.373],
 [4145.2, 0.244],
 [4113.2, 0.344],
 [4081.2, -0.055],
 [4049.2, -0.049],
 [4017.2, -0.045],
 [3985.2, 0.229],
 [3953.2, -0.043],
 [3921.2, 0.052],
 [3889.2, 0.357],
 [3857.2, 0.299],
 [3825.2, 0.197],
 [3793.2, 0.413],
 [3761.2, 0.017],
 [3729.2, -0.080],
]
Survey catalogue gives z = 0.35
